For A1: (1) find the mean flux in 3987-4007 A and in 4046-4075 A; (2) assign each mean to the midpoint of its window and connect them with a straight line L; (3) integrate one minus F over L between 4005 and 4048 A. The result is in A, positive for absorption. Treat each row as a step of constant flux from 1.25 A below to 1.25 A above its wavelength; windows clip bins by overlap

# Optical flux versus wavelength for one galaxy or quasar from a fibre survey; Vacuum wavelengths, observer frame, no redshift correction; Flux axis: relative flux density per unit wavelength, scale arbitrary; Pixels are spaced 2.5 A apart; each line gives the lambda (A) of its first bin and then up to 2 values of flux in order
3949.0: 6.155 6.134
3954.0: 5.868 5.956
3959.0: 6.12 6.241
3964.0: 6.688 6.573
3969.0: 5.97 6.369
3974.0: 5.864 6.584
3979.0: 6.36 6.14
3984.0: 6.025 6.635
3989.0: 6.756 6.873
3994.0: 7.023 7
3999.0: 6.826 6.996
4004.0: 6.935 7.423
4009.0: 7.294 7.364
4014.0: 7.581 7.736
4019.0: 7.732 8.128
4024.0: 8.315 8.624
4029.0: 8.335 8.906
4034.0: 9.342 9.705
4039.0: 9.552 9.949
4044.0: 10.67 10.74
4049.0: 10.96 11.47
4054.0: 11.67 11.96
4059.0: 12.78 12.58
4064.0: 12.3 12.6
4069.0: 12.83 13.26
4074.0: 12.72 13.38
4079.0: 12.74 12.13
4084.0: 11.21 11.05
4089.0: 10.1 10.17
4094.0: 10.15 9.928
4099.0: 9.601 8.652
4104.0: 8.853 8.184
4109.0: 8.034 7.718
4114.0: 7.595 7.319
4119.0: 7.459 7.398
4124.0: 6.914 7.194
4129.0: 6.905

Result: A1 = 3.32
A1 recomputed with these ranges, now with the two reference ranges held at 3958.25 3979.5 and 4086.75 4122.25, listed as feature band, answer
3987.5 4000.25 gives -0.3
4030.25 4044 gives -3.8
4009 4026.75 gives -1.6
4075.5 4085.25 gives -4.7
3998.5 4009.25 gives -0.2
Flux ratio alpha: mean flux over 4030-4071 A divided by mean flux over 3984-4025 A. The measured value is 1.54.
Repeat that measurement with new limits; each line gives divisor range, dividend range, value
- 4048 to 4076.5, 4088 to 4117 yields 0.72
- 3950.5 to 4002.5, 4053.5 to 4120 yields 1.65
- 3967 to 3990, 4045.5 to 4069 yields 1.90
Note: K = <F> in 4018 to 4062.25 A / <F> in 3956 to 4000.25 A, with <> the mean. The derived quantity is 1.56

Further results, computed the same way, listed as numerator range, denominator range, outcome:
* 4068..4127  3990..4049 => 1.18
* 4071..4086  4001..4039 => 1.54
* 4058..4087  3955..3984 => 2.00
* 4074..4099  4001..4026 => 1.47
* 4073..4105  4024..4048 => 1.14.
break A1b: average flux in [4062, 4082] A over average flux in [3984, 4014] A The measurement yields 1.8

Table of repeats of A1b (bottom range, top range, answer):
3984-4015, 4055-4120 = 1.51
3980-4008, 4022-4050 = 1.40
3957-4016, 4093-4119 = 1.28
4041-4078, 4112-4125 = 0.61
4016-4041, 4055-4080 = 1.46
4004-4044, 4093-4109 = 1.08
